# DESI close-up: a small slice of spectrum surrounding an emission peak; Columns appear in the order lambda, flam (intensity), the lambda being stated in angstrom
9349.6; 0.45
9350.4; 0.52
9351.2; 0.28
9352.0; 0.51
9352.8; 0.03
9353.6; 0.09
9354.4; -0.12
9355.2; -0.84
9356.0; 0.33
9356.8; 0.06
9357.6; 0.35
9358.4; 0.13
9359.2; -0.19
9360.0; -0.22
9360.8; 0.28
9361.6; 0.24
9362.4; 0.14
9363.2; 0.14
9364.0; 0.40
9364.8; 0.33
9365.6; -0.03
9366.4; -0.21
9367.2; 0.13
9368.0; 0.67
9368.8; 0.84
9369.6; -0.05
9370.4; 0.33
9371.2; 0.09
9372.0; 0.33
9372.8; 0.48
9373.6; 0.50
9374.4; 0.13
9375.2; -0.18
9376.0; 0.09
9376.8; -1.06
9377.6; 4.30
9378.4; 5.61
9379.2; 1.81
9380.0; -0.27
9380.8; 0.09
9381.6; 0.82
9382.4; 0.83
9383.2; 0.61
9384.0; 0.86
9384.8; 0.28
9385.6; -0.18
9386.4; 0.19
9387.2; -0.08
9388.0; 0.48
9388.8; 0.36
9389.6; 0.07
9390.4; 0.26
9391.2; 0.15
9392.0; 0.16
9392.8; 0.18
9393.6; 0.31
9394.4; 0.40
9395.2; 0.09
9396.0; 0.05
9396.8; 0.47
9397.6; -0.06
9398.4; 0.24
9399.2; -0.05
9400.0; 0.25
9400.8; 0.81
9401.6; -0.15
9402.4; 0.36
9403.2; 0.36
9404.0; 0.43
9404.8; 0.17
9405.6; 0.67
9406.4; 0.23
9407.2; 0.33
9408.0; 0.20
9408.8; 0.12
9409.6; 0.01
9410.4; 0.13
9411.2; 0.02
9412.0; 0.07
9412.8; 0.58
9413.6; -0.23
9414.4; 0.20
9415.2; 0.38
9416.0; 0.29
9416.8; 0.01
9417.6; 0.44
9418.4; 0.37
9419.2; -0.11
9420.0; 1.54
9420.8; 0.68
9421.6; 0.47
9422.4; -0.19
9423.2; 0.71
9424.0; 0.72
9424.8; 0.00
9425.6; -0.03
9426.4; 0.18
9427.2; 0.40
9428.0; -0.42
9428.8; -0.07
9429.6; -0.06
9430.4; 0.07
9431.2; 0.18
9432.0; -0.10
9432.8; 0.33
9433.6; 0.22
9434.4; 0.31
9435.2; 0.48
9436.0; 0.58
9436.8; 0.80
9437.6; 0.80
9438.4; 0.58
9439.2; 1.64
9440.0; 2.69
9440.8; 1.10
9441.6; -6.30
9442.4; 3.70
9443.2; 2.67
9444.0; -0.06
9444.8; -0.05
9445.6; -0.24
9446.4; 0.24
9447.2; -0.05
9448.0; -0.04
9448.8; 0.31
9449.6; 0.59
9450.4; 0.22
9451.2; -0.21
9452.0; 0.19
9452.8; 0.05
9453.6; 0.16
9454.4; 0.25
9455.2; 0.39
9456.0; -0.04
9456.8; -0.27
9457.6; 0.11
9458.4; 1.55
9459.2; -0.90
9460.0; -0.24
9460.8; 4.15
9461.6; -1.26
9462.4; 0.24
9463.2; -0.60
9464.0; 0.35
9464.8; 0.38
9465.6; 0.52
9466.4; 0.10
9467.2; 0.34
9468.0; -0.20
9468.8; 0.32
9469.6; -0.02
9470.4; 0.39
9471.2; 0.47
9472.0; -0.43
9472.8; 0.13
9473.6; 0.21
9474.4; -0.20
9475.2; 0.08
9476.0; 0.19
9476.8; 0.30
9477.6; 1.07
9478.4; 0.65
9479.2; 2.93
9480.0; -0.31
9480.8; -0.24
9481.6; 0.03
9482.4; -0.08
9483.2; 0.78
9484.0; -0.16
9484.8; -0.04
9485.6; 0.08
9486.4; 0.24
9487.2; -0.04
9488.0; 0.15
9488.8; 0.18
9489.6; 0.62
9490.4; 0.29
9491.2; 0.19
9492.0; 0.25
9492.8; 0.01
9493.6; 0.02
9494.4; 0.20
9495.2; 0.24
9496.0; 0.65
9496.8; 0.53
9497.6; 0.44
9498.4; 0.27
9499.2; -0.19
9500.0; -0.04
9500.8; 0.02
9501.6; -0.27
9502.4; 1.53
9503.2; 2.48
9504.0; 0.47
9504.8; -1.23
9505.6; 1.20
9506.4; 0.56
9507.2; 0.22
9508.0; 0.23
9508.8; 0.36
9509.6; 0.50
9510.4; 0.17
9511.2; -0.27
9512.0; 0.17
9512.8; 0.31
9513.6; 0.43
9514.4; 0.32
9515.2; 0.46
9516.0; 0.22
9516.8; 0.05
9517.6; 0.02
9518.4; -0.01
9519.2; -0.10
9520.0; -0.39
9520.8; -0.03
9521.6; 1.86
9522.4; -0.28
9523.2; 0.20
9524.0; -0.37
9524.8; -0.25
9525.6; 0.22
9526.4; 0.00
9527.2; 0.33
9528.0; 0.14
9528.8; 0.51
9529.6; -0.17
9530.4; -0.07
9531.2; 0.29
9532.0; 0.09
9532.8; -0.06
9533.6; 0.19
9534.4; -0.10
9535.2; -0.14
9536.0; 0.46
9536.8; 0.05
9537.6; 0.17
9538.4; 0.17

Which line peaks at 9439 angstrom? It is H-gamma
